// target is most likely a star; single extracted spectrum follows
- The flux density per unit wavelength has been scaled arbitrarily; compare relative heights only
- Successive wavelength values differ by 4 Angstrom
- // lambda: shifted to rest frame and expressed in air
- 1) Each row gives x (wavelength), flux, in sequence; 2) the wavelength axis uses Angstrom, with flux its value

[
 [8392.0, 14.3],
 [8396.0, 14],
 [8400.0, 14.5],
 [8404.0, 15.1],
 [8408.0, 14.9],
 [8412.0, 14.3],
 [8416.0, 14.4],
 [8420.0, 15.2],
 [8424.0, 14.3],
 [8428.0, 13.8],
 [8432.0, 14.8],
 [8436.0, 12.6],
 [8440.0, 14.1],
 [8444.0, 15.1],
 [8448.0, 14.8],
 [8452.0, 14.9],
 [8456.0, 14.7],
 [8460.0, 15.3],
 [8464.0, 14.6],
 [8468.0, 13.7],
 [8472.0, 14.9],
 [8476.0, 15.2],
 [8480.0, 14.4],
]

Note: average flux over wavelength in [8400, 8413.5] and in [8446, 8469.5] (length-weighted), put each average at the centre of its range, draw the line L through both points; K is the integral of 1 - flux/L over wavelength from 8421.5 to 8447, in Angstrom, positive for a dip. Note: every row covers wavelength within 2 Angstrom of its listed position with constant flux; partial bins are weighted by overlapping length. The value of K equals 1.0 Angstrom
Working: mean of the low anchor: 14.7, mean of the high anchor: 14.7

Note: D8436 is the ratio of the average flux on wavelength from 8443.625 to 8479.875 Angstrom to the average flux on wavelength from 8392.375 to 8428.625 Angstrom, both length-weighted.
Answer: 1.02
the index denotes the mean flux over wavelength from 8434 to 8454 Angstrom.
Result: 14.3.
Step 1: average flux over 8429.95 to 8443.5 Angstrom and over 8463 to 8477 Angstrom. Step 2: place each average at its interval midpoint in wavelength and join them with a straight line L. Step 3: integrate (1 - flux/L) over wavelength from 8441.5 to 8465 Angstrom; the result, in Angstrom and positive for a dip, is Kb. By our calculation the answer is -1.04 Angstrom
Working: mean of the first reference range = 14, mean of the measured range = 14.9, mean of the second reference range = 14.6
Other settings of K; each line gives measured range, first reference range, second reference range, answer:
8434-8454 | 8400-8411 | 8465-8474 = 0.3 Angstrom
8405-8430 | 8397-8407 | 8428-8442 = -0.3 Angstrom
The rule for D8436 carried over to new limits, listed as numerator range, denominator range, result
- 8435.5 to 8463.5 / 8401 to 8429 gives 1.00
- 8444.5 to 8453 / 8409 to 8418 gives 1.03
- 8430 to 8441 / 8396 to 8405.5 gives 0.94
